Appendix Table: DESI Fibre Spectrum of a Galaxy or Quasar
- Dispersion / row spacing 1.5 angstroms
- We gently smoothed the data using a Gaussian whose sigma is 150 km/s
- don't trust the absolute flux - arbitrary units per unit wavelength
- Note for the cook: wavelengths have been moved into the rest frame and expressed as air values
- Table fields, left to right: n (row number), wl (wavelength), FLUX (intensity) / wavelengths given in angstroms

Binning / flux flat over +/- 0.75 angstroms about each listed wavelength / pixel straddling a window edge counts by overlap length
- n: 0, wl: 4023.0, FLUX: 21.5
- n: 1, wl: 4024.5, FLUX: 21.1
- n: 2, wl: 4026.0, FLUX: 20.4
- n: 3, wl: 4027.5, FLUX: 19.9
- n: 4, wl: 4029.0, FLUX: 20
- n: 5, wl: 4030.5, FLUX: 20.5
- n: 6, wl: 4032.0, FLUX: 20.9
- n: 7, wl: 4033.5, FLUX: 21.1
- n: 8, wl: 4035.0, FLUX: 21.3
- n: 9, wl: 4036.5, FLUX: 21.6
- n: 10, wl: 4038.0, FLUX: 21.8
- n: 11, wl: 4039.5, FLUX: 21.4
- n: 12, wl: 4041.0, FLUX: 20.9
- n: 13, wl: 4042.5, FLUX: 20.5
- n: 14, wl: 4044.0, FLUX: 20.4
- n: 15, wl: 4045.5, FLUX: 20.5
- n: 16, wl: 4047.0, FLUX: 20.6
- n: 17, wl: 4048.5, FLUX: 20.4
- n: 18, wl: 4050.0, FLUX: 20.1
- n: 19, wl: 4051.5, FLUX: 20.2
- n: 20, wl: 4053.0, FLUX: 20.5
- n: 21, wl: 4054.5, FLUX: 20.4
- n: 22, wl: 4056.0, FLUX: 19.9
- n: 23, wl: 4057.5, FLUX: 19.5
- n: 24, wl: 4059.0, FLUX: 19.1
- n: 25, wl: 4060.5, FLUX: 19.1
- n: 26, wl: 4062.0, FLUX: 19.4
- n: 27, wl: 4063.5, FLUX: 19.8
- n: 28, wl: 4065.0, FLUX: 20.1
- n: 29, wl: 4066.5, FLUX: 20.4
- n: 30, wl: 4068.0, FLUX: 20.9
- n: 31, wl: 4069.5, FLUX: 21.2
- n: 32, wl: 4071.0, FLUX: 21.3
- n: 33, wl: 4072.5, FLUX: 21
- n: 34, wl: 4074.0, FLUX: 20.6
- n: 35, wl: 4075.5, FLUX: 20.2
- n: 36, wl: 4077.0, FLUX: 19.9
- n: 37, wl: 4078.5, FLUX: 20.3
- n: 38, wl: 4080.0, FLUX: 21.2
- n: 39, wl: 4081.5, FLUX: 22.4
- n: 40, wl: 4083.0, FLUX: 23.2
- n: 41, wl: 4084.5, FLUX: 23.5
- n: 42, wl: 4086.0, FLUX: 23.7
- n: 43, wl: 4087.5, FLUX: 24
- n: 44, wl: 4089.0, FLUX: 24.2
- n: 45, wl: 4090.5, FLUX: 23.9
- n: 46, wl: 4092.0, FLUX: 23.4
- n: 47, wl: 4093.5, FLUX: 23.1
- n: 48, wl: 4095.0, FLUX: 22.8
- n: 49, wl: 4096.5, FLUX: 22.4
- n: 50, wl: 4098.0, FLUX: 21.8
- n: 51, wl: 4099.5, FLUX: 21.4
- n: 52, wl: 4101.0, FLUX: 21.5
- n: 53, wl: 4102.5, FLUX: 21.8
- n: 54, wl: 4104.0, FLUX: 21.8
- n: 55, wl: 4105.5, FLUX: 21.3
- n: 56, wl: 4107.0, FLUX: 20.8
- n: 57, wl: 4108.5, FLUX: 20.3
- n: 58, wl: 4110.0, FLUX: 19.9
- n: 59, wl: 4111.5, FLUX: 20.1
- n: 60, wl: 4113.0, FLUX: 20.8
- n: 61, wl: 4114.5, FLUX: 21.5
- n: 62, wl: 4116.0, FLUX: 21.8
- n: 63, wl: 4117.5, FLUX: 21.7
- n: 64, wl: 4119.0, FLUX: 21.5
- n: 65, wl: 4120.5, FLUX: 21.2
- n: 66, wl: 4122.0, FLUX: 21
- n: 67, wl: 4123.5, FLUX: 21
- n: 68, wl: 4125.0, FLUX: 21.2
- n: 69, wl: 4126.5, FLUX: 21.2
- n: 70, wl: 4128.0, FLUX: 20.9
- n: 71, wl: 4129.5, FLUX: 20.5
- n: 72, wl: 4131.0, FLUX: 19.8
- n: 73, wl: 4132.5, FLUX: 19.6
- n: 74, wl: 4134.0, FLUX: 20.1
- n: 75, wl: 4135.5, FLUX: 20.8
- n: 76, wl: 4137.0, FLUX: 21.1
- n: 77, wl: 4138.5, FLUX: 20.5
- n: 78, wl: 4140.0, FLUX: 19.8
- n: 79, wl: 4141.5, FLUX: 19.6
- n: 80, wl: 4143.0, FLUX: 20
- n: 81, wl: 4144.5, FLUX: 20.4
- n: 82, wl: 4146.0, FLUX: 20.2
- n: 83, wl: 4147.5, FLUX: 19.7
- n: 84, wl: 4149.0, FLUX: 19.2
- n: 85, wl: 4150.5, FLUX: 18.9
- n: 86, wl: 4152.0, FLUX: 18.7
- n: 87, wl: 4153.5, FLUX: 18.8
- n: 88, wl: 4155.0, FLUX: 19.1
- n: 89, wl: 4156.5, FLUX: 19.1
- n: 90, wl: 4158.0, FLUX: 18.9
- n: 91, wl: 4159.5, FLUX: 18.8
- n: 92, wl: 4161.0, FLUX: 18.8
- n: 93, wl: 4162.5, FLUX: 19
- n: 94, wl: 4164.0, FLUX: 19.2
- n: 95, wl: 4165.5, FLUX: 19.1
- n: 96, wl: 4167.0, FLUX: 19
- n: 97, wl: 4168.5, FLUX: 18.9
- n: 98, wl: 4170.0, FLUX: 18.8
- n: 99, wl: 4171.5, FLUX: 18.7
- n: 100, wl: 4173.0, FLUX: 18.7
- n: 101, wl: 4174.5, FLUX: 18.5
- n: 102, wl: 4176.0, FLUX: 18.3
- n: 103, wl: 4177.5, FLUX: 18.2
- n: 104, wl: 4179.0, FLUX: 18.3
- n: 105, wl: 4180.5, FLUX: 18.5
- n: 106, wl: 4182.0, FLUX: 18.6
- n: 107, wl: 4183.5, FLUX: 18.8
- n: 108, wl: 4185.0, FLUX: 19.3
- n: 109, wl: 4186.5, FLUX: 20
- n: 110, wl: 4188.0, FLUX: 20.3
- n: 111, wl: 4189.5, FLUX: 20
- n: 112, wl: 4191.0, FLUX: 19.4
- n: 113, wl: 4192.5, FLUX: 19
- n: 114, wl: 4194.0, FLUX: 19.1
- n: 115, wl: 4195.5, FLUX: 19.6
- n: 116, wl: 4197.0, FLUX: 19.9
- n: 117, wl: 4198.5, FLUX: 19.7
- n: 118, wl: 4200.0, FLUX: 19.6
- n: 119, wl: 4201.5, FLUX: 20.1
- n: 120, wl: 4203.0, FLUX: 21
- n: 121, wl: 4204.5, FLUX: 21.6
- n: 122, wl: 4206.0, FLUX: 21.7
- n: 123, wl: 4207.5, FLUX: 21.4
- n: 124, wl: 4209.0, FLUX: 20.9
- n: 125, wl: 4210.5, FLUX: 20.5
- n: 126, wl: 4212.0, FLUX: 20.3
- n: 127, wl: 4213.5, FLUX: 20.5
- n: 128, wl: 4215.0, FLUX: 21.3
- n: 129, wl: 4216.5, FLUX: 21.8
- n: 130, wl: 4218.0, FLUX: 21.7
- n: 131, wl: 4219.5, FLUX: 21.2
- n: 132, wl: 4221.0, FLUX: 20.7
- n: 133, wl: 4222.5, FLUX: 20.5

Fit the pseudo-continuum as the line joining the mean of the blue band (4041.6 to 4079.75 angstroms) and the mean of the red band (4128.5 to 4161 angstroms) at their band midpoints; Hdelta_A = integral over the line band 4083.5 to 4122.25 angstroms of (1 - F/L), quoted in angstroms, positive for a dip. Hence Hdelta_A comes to -3.90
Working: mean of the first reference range 20.3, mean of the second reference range 19.7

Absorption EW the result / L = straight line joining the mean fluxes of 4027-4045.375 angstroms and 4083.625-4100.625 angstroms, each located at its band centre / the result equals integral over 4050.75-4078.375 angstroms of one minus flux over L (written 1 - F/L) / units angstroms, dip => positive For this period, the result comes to 2.2 angstroms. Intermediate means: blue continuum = 20.9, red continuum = 23.1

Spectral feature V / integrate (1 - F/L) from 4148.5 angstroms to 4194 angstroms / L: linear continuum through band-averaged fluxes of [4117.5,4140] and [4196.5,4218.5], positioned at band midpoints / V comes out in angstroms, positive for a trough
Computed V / 4.0 angstroms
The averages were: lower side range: 20.7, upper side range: 20.8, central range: 19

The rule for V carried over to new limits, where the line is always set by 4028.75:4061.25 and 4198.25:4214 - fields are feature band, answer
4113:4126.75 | -0.5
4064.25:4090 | -1.4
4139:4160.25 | 1.3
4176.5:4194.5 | 1.4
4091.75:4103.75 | -1.0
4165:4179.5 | 1.4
